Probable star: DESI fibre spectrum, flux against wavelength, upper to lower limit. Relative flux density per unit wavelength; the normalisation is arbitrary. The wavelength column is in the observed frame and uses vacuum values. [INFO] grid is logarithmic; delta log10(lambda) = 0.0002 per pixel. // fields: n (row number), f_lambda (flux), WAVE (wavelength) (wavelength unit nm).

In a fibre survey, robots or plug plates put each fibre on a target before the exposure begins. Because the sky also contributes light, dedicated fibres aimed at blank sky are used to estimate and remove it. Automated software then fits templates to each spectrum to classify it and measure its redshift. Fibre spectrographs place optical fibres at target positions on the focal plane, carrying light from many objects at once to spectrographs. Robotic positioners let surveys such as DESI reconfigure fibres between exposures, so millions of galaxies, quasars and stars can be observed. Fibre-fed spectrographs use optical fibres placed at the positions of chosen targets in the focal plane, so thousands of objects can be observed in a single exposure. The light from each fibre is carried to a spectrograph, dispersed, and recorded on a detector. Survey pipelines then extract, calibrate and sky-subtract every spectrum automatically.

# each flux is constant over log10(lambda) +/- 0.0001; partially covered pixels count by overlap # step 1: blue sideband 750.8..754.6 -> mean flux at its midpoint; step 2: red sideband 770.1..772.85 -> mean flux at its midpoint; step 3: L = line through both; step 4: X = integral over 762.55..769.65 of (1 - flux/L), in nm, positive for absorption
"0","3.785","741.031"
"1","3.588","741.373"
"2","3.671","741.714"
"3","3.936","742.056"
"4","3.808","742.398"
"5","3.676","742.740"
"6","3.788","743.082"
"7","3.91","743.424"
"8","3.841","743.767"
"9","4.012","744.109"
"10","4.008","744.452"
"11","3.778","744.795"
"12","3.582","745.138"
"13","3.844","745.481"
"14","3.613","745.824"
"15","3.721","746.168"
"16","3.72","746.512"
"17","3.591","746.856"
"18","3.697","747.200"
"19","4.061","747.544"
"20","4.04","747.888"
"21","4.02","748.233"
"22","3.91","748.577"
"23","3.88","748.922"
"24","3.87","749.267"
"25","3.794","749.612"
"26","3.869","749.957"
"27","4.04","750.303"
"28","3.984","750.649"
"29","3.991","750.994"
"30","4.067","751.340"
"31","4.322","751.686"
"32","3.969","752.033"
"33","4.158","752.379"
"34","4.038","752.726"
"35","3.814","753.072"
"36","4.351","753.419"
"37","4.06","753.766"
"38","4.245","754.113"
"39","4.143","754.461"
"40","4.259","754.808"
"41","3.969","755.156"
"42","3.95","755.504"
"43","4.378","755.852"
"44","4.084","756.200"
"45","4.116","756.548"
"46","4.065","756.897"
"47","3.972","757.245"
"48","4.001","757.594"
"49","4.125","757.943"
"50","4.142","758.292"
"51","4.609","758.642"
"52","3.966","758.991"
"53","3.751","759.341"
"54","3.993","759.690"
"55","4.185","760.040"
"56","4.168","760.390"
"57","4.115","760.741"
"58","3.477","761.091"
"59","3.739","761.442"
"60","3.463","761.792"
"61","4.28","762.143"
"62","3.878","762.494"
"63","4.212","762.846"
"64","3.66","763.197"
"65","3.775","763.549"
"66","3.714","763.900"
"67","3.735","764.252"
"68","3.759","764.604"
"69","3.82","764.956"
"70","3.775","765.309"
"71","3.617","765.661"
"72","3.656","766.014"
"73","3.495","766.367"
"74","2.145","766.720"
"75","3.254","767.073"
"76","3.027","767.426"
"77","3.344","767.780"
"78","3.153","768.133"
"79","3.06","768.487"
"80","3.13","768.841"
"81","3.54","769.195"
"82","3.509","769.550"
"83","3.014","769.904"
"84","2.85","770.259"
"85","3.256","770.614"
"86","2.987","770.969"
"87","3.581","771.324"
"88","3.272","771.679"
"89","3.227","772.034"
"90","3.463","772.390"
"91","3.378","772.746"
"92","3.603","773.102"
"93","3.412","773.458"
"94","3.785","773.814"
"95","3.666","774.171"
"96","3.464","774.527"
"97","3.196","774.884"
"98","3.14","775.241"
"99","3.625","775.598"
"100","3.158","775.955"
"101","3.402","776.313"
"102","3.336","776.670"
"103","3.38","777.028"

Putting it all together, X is 0.05 nm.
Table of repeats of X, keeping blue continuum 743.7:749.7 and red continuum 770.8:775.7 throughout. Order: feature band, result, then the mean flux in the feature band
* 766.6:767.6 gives 0.19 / 2.85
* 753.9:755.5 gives -0.18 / 4.13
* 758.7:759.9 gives -0.11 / 3.98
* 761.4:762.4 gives -0.07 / 3.85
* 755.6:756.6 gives -0.14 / 4.19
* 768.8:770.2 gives 0.08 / 3.28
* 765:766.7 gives 0.01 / 3.51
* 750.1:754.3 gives -0.38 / 4.08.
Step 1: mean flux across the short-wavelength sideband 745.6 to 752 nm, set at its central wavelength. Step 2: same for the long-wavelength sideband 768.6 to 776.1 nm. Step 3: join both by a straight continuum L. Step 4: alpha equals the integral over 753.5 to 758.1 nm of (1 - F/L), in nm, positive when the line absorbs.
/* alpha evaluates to -0.46 nm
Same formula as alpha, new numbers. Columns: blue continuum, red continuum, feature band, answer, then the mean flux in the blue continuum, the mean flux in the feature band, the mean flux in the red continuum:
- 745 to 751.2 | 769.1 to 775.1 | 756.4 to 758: -0.168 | 3.85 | 4.05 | 3.36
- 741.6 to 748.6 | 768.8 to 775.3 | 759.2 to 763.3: -0.438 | 3.82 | 3.92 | 3.35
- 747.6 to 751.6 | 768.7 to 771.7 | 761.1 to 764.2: -0.278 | 3.96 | 3.82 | 3.24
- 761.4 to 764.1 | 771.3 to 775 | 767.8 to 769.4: 0.172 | 3.84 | 3.24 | 3.46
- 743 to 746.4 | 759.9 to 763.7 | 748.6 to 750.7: -0.036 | 3.81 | 3.9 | 3.9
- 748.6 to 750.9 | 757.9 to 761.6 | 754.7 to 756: -0.051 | 3.91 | 4.13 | 4.02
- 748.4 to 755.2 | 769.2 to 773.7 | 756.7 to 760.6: -0.314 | 4.04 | 4.09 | 3.31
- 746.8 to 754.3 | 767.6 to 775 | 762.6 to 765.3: -0.185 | 4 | 3.81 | 3.33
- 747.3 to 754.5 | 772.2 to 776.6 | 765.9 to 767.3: 0.202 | 4.02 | 3.11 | 3.44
